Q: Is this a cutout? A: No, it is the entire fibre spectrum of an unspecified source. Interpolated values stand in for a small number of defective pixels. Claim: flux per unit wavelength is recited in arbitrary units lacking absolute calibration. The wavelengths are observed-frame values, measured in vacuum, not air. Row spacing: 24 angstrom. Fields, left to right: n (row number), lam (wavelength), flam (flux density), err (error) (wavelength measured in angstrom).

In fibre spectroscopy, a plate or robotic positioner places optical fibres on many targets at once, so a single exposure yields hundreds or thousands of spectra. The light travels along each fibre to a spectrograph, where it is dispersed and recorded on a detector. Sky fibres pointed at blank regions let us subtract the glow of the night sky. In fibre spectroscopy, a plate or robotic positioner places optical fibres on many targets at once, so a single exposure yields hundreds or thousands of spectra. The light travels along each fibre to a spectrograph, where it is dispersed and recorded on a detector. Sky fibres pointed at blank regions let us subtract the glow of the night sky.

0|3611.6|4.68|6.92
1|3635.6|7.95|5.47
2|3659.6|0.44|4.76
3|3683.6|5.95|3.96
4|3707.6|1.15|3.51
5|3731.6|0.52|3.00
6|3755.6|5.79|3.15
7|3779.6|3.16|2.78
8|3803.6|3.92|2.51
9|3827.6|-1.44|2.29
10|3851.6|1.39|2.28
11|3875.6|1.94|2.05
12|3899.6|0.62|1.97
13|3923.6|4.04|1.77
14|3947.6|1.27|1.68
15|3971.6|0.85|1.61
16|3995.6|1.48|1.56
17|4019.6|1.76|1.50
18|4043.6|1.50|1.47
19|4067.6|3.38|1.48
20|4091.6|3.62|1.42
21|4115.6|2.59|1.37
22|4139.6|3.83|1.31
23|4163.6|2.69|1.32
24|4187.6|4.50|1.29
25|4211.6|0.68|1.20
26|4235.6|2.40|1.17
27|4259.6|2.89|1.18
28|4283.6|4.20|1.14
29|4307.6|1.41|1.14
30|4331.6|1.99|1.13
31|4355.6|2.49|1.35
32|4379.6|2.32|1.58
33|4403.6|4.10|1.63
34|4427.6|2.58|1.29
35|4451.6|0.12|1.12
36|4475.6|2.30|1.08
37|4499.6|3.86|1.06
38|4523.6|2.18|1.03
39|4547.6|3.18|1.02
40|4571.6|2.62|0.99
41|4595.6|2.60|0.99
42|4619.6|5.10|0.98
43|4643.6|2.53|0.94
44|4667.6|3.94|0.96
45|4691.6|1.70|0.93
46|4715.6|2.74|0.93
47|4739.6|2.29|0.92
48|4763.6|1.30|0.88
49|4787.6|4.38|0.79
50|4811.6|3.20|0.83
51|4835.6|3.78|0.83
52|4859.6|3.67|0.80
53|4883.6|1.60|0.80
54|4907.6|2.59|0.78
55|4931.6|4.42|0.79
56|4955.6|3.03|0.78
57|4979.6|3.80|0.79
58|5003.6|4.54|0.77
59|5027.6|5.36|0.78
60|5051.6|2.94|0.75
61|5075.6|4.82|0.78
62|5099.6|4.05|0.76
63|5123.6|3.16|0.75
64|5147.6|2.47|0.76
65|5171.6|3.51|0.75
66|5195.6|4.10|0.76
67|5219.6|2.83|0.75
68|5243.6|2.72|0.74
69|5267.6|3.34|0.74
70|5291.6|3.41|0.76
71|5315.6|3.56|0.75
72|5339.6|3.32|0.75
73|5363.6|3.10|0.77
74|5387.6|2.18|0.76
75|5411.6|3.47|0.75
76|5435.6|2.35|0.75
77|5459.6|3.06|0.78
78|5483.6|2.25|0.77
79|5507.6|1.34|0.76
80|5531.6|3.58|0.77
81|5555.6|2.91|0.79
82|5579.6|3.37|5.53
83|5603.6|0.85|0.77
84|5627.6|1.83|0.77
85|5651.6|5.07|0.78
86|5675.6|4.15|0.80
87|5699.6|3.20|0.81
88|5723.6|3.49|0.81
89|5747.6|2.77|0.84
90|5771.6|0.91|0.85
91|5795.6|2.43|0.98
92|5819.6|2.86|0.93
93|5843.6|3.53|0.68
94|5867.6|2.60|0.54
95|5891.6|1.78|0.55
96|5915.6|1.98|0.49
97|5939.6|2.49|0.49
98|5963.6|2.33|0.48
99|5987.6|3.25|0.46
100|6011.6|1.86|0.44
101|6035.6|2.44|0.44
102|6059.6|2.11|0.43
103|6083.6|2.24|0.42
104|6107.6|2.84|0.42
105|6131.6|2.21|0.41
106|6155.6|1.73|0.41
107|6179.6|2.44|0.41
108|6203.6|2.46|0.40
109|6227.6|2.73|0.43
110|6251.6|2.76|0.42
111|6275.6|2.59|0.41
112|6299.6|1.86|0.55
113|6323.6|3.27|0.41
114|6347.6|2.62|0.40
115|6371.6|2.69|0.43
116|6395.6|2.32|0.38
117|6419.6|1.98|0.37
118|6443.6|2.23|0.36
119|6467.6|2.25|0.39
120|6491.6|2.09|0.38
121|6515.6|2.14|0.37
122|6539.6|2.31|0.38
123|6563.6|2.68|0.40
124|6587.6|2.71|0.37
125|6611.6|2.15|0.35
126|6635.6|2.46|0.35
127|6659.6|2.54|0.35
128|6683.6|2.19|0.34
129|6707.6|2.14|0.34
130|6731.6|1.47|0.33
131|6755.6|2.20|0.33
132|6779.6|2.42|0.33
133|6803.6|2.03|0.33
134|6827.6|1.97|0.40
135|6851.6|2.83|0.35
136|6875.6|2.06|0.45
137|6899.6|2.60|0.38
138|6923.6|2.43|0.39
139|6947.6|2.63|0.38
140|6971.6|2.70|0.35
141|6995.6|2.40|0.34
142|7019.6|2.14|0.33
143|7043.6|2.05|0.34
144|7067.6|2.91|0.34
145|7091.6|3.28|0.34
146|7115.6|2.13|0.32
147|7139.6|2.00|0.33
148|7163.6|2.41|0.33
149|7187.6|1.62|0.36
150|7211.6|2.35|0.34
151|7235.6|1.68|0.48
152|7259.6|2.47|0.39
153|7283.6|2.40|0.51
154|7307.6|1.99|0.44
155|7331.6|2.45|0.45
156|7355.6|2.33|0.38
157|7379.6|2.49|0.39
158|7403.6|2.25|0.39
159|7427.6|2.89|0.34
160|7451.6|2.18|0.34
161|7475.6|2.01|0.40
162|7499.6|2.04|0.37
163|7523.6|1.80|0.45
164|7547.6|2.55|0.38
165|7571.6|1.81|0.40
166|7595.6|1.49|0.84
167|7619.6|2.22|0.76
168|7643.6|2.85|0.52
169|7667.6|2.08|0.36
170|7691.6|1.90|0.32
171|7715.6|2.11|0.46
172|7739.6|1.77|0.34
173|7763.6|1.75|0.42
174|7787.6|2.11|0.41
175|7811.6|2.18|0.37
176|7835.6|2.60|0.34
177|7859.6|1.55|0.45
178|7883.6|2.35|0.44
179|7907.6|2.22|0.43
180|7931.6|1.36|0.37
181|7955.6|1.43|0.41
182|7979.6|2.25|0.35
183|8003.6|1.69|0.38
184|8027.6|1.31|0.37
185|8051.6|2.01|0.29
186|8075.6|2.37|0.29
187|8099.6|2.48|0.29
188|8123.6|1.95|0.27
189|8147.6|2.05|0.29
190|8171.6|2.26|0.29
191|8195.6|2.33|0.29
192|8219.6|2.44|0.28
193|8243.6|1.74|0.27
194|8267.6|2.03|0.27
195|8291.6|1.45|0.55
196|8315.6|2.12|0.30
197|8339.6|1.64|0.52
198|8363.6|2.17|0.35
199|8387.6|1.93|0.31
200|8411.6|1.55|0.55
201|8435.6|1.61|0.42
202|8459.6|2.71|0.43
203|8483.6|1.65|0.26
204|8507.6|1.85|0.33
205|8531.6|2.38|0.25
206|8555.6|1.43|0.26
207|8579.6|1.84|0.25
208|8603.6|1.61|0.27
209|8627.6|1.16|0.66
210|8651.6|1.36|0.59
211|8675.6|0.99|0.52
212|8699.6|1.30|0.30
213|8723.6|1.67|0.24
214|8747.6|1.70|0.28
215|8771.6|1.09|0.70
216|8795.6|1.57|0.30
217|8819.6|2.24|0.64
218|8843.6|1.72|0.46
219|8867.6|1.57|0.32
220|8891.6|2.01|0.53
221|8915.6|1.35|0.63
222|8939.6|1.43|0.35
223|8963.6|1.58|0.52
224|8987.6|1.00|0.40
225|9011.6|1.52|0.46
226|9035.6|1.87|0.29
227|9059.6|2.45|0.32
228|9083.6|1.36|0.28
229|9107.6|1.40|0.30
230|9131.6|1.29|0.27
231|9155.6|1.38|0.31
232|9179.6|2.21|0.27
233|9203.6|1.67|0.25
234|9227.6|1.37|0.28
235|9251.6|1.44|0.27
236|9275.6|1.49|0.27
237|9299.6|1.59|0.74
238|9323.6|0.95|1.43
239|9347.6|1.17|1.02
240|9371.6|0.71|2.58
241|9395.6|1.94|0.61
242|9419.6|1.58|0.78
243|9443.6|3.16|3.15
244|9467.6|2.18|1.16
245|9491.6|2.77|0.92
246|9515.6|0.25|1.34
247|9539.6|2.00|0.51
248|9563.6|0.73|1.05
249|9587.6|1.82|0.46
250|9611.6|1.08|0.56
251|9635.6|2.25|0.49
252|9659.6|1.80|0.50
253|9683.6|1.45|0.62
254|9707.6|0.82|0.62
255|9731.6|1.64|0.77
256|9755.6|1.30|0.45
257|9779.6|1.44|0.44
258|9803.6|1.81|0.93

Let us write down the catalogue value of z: 0.082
